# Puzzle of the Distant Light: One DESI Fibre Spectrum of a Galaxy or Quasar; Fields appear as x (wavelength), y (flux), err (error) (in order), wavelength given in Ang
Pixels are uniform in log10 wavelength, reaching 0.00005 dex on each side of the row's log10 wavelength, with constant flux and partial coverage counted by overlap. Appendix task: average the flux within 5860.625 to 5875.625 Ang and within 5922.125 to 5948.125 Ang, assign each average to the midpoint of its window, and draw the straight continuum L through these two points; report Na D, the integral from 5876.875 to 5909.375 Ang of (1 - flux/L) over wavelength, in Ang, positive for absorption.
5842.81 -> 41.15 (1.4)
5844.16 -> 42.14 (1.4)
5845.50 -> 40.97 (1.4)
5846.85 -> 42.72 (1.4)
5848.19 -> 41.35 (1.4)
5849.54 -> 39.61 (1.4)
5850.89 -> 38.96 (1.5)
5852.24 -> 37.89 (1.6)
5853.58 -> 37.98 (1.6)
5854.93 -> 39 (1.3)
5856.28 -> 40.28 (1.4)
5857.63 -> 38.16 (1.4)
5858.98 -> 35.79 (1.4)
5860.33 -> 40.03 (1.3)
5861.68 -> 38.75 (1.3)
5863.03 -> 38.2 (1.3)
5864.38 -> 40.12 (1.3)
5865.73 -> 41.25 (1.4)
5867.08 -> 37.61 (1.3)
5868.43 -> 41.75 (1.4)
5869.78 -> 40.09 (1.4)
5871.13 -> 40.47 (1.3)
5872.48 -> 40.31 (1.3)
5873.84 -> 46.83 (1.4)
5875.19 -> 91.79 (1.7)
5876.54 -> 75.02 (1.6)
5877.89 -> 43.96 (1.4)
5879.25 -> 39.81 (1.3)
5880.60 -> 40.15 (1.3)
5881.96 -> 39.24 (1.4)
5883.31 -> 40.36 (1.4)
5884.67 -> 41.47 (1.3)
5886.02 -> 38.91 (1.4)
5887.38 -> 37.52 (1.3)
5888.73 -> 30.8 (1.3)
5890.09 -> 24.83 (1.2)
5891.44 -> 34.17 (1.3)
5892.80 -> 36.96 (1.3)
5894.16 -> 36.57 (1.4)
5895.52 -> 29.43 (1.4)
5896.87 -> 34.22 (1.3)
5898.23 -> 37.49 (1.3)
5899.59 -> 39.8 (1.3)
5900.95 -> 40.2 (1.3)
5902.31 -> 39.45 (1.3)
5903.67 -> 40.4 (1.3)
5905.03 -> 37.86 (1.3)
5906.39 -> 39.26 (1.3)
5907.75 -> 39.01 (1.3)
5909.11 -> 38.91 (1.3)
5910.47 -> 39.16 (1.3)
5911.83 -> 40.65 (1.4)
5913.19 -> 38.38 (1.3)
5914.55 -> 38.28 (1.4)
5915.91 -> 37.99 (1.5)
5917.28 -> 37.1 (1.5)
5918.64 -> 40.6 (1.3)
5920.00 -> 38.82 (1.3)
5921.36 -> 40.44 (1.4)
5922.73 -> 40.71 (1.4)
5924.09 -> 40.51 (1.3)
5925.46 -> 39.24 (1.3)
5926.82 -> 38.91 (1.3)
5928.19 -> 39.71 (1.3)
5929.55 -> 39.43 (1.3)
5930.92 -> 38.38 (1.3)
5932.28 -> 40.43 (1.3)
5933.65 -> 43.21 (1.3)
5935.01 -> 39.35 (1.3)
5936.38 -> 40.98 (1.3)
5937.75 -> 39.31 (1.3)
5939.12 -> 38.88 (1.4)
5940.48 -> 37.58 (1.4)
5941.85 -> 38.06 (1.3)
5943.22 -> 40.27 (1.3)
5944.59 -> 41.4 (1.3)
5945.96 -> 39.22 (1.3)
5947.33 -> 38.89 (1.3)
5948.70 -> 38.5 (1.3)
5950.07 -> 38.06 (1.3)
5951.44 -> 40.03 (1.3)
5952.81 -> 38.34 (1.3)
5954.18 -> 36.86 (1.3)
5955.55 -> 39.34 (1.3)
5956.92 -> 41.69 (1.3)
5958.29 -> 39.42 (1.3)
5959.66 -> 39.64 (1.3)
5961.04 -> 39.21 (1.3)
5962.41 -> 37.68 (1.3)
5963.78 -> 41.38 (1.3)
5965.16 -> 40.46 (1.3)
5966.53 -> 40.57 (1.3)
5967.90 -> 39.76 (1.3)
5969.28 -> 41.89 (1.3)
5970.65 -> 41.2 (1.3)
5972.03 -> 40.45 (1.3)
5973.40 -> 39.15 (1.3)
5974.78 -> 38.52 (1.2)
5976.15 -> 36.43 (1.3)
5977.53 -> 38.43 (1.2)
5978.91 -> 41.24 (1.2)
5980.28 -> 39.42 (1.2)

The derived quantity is 3.58 Ang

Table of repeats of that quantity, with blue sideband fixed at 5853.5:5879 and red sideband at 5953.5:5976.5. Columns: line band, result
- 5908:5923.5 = 1.10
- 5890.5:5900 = 1.78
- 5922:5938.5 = 0.57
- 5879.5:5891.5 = 1.95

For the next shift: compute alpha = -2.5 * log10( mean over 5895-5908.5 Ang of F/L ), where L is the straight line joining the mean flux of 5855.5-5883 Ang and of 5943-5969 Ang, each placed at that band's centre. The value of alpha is 0.13 mag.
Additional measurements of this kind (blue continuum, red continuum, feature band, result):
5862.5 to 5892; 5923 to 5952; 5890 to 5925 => 0.09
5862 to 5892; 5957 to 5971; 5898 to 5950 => 0.06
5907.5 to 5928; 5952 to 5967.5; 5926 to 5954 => 0.00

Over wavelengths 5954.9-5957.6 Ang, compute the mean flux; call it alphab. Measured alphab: 40.6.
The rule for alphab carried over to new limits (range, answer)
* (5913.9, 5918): 37.8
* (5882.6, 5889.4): 37.9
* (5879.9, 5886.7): 40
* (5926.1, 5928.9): 39.4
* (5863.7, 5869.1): 40.2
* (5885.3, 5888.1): 38.2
